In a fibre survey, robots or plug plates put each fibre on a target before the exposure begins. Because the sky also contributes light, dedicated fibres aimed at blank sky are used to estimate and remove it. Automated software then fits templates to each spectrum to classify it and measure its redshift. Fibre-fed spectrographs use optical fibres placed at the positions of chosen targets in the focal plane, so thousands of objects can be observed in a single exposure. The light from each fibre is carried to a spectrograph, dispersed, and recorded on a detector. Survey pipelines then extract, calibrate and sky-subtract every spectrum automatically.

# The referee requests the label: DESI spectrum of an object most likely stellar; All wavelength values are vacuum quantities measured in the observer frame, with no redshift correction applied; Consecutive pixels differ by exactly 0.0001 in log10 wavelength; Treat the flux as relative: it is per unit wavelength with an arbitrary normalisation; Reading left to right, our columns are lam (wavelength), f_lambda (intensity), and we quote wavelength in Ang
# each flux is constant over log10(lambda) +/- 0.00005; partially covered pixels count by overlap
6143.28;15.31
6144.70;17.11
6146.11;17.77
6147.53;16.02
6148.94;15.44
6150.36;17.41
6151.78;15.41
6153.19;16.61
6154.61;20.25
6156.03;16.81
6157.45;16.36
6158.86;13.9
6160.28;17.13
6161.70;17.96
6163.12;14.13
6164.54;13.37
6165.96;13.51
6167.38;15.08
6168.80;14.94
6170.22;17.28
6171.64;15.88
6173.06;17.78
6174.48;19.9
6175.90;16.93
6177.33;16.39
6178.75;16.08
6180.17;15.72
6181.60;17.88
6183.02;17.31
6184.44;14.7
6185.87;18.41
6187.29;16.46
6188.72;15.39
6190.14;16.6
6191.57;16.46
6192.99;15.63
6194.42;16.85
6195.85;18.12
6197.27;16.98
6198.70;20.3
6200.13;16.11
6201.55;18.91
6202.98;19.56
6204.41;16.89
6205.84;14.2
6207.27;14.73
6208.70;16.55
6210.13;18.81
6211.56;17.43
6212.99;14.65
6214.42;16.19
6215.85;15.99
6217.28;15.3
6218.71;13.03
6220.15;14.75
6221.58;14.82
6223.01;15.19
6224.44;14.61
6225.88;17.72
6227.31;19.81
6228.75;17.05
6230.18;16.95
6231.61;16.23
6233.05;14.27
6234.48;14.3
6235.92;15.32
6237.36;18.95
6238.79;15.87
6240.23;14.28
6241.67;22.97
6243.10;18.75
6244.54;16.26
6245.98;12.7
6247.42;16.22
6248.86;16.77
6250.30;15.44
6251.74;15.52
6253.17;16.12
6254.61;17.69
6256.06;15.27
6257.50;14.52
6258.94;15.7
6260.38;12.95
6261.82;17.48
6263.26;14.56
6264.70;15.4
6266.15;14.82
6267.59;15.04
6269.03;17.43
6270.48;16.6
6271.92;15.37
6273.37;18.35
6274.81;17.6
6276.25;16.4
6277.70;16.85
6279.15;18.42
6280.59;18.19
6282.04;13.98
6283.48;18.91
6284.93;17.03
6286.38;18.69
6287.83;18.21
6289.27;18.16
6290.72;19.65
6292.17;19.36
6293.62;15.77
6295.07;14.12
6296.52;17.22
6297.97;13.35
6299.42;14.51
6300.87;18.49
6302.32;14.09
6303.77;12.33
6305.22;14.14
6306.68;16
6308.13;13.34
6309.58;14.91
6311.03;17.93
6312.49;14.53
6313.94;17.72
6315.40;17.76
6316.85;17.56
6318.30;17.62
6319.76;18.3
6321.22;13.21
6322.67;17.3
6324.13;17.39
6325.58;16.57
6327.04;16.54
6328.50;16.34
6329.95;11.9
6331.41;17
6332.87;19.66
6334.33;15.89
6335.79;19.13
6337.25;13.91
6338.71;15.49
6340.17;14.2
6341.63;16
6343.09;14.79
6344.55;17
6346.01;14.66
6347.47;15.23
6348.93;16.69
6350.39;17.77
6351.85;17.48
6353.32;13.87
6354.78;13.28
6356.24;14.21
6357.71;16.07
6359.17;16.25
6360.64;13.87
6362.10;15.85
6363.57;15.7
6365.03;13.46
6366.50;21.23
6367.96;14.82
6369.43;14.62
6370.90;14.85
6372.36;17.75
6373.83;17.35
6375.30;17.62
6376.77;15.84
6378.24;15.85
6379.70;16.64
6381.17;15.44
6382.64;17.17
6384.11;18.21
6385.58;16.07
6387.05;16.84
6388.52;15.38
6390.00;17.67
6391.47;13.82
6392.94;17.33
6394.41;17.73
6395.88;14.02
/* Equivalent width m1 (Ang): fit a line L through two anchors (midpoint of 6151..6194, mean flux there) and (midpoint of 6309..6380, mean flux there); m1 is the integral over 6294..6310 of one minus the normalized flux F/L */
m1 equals 1.4 Ang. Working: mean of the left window 16.3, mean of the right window 16.1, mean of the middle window 14.8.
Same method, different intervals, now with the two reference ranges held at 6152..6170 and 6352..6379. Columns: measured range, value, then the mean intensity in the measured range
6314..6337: -1.5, 16.8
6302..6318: 0.2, 15.6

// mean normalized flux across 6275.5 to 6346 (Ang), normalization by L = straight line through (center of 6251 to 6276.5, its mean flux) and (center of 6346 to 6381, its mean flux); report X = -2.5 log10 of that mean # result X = -0.03 mag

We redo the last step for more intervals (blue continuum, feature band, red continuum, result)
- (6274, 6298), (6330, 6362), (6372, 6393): 0.07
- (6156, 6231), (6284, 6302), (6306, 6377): -0.05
